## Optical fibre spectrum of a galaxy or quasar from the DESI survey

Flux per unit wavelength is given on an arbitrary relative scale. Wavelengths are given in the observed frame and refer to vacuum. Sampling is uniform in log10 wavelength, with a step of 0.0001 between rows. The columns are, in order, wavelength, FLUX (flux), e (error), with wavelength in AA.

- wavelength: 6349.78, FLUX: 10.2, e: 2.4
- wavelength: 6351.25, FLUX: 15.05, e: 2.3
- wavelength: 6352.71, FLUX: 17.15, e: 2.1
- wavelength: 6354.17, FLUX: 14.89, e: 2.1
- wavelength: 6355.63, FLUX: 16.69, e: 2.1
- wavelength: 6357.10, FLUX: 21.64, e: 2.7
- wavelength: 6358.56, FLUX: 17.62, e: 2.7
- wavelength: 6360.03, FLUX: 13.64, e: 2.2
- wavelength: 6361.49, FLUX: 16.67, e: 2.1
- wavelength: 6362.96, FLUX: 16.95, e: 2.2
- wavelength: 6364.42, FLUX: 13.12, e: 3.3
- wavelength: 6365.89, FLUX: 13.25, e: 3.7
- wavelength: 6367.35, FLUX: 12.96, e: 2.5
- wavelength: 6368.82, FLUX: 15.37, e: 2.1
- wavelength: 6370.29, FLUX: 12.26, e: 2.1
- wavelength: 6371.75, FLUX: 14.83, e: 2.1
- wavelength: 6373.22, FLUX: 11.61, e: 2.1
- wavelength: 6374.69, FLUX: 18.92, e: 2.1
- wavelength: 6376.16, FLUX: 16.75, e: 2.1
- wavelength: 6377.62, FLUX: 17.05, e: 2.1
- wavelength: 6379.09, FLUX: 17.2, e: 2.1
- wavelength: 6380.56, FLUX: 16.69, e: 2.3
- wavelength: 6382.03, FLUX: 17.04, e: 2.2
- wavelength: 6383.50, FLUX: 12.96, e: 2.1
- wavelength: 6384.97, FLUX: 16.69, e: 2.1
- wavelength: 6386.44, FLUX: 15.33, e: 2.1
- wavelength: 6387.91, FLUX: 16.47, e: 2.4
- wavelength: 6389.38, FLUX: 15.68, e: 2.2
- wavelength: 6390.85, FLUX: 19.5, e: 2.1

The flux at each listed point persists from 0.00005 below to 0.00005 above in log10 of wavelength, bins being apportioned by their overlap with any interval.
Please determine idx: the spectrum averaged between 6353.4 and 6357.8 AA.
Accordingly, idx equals 17.7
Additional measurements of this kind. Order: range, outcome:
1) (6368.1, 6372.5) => 14.1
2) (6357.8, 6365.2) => 15.6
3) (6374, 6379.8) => 17.5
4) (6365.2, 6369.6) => 13.8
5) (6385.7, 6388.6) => 15.9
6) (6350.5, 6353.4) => 16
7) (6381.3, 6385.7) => 15.6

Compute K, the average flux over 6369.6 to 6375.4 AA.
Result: 14.4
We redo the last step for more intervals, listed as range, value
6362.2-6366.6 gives 14.4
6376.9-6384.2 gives 16.2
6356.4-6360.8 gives 17.6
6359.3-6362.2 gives 15.2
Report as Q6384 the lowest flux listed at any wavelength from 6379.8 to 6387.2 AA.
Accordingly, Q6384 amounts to 12.96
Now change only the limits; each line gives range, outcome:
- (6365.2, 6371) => 12.26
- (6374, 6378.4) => 16.75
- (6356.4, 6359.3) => 17.62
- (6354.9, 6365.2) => 13.12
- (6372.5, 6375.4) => 11.61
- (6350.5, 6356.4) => 14.89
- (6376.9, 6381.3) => 16.69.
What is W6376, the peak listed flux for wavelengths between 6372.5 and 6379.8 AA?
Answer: 18.92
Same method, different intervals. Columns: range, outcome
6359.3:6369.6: 16.95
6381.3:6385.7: 17.04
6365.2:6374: 15.37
